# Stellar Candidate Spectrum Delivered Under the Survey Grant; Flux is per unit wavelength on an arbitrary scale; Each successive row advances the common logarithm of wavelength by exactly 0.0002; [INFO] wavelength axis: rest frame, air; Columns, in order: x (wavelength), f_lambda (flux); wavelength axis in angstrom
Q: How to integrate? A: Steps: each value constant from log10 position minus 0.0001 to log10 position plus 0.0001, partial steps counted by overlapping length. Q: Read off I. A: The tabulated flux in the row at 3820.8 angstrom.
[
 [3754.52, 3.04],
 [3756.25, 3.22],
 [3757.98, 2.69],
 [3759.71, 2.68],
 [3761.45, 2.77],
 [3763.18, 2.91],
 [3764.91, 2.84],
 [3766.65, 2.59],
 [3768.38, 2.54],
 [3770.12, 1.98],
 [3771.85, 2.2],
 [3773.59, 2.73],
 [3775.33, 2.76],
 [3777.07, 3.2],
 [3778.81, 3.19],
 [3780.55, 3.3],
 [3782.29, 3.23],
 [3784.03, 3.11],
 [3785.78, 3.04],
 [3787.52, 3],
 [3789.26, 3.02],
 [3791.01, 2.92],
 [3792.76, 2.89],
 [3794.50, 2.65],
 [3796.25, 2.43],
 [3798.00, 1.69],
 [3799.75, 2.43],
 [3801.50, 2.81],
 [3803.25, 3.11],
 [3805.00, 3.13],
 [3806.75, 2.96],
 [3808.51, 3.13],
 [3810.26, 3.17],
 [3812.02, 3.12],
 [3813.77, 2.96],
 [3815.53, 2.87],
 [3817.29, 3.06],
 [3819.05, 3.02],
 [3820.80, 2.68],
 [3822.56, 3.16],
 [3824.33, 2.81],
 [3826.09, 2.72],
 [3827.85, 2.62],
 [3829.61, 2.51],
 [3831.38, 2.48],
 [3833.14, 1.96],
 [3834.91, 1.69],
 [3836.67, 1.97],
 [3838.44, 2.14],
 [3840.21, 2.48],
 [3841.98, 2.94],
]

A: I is 2.68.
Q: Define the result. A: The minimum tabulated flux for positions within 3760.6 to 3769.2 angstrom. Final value 2.54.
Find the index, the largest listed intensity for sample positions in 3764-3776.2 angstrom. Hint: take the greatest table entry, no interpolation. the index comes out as 2.84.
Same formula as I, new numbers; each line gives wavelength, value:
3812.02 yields 3.12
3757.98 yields 2.69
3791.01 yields 2.92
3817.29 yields 3.06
